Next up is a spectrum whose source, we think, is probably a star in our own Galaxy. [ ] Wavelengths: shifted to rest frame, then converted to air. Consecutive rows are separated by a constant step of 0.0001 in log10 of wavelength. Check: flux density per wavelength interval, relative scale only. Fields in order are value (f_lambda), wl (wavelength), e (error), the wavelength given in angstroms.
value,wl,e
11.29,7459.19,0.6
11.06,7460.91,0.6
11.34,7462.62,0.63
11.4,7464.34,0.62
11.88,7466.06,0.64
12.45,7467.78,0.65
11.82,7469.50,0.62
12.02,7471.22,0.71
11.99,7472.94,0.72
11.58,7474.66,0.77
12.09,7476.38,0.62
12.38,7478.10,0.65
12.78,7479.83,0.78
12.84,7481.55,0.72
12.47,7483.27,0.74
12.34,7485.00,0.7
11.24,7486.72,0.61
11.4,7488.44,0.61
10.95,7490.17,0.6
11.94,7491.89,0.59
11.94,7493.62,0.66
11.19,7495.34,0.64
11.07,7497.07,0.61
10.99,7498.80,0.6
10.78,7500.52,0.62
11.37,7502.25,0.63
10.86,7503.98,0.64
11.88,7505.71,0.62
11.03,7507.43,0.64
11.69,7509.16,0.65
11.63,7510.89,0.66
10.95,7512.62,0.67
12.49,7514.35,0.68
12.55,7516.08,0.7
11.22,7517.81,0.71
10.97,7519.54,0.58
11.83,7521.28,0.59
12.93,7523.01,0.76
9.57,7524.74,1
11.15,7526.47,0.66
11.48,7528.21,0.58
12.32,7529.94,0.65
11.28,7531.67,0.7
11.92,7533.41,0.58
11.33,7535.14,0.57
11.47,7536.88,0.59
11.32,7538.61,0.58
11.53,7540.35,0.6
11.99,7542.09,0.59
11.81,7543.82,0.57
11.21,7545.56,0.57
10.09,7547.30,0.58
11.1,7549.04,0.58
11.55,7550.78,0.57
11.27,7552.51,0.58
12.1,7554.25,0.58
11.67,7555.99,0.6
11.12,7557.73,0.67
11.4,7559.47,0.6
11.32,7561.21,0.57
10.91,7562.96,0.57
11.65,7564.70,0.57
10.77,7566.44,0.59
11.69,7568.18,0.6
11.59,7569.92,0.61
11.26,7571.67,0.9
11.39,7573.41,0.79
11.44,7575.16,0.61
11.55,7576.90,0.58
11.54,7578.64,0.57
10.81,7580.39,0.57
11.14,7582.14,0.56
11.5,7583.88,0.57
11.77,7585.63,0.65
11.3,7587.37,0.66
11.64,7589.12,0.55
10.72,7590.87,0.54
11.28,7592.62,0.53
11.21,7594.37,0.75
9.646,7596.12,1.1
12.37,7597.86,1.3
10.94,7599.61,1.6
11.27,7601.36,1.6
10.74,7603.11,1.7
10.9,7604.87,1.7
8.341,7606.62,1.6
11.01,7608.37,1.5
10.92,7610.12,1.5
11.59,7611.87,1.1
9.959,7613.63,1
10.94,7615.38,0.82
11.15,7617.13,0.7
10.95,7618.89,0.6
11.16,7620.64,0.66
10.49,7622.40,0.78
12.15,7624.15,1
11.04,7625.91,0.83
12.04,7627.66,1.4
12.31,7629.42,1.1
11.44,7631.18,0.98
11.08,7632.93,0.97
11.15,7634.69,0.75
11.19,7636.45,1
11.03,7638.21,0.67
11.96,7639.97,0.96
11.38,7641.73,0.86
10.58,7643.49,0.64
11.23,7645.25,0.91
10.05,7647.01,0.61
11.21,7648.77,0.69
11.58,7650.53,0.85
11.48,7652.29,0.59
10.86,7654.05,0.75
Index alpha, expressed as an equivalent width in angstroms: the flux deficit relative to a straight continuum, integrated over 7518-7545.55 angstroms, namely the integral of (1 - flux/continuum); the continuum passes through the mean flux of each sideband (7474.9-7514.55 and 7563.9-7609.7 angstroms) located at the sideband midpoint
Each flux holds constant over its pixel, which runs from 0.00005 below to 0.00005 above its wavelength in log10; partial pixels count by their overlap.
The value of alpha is -0.2 angstroms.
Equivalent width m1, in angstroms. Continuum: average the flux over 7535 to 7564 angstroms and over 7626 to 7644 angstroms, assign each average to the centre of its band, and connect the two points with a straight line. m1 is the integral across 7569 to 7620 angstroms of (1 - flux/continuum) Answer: 1.46 angstroms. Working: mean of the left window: 11.4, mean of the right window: 11.4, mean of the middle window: 11.1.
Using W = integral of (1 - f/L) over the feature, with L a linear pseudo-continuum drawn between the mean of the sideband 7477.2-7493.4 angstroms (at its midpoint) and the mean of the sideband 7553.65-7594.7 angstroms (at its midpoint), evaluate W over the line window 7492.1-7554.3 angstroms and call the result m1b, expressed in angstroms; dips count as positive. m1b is 1.6 angstroms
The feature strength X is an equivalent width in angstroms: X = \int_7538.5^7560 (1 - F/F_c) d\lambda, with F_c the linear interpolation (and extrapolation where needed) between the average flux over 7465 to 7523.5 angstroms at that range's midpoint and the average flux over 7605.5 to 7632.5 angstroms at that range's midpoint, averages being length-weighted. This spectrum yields 0.1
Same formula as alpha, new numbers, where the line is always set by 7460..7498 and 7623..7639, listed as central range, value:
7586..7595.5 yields 0.3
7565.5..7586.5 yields 0.4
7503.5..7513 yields 0.3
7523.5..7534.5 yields 0.3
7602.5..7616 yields 1.2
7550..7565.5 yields 0.3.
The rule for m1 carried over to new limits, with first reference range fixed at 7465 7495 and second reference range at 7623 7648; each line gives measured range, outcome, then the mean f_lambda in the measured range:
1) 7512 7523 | 0.0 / 11.8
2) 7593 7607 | 0.8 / 10.8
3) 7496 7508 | 0.8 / 11.1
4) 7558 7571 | 0.3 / 11.3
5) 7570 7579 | 0.1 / 11.4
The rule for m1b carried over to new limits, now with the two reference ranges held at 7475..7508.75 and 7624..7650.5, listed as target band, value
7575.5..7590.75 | 0.1 angstroms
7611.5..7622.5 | 0.5 angstroms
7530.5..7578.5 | 0.4 angstroms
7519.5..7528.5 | 0.2 angstroms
